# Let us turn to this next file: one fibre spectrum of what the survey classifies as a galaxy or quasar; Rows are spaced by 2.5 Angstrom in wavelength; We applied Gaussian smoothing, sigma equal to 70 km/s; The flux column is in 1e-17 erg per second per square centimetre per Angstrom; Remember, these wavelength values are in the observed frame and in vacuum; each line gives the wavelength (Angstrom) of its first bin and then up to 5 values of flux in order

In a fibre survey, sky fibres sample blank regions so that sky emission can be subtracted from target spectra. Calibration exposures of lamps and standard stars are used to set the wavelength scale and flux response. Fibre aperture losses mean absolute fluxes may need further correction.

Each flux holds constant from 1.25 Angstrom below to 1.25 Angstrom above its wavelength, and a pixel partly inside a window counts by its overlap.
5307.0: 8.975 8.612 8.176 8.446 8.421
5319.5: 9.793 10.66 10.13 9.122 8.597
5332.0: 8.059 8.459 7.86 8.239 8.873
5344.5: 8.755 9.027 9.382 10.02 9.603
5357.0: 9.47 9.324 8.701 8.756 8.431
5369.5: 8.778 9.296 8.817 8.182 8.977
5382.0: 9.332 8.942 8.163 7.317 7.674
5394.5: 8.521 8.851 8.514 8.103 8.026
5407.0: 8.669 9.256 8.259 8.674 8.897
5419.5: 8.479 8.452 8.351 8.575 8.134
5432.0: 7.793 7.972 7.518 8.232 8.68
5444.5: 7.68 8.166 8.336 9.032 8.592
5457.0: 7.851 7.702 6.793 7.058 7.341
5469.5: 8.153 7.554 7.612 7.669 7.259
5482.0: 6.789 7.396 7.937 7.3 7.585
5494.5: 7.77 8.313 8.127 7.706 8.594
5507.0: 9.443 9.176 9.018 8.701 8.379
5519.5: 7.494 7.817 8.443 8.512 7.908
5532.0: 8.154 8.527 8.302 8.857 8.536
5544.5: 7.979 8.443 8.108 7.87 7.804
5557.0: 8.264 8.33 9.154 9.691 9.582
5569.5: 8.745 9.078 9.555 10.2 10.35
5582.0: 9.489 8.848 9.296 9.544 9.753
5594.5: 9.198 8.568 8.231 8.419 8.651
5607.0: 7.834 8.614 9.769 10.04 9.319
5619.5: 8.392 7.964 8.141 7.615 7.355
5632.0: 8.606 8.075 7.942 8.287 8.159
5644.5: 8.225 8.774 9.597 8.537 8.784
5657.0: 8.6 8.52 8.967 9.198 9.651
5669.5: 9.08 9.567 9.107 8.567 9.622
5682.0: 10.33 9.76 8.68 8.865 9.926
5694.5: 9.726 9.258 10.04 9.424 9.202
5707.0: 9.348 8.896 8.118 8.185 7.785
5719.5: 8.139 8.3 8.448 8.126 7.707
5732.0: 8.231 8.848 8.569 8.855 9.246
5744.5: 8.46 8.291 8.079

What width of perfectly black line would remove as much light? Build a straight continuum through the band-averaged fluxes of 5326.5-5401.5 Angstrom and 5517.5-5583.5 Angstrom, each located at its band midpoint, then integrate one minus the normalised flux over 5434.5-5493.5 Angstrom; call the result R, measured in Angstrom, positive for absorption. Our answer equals 6.4 Angstrom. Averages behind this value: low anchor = 8.72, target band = 7.75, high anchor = 8.66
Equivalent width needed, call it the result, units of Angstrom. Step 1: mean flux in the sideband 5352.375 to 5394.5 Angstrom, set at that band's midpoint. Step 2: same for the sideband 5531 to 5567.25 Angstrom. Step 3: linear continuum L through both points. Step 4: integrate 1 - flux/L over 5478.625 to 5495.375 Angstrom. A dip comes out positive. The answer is 2.24 Angstrom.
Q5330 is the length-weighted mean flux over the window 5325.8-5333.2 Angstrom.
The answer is 8.59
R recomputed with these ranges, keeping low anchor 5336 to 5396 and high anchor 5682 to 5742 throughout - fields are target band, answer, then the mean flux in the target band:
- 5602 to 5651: 1.86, 8.49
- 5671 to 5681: -0.45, 9.23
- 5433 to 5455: 1.40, 8.23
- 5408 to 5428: 0.37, 8.62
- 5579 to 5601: -0.97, 9.21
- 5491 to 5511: 1.01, 8.36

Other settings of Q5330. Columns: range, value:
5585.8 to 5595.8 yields 9.44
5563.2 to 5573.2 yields 9.27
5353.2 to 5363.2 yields 9.28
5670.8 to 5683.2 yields 9.43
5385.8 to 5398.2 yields 8.1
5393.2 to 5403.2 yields 8.5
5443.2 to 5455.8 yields 8.36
